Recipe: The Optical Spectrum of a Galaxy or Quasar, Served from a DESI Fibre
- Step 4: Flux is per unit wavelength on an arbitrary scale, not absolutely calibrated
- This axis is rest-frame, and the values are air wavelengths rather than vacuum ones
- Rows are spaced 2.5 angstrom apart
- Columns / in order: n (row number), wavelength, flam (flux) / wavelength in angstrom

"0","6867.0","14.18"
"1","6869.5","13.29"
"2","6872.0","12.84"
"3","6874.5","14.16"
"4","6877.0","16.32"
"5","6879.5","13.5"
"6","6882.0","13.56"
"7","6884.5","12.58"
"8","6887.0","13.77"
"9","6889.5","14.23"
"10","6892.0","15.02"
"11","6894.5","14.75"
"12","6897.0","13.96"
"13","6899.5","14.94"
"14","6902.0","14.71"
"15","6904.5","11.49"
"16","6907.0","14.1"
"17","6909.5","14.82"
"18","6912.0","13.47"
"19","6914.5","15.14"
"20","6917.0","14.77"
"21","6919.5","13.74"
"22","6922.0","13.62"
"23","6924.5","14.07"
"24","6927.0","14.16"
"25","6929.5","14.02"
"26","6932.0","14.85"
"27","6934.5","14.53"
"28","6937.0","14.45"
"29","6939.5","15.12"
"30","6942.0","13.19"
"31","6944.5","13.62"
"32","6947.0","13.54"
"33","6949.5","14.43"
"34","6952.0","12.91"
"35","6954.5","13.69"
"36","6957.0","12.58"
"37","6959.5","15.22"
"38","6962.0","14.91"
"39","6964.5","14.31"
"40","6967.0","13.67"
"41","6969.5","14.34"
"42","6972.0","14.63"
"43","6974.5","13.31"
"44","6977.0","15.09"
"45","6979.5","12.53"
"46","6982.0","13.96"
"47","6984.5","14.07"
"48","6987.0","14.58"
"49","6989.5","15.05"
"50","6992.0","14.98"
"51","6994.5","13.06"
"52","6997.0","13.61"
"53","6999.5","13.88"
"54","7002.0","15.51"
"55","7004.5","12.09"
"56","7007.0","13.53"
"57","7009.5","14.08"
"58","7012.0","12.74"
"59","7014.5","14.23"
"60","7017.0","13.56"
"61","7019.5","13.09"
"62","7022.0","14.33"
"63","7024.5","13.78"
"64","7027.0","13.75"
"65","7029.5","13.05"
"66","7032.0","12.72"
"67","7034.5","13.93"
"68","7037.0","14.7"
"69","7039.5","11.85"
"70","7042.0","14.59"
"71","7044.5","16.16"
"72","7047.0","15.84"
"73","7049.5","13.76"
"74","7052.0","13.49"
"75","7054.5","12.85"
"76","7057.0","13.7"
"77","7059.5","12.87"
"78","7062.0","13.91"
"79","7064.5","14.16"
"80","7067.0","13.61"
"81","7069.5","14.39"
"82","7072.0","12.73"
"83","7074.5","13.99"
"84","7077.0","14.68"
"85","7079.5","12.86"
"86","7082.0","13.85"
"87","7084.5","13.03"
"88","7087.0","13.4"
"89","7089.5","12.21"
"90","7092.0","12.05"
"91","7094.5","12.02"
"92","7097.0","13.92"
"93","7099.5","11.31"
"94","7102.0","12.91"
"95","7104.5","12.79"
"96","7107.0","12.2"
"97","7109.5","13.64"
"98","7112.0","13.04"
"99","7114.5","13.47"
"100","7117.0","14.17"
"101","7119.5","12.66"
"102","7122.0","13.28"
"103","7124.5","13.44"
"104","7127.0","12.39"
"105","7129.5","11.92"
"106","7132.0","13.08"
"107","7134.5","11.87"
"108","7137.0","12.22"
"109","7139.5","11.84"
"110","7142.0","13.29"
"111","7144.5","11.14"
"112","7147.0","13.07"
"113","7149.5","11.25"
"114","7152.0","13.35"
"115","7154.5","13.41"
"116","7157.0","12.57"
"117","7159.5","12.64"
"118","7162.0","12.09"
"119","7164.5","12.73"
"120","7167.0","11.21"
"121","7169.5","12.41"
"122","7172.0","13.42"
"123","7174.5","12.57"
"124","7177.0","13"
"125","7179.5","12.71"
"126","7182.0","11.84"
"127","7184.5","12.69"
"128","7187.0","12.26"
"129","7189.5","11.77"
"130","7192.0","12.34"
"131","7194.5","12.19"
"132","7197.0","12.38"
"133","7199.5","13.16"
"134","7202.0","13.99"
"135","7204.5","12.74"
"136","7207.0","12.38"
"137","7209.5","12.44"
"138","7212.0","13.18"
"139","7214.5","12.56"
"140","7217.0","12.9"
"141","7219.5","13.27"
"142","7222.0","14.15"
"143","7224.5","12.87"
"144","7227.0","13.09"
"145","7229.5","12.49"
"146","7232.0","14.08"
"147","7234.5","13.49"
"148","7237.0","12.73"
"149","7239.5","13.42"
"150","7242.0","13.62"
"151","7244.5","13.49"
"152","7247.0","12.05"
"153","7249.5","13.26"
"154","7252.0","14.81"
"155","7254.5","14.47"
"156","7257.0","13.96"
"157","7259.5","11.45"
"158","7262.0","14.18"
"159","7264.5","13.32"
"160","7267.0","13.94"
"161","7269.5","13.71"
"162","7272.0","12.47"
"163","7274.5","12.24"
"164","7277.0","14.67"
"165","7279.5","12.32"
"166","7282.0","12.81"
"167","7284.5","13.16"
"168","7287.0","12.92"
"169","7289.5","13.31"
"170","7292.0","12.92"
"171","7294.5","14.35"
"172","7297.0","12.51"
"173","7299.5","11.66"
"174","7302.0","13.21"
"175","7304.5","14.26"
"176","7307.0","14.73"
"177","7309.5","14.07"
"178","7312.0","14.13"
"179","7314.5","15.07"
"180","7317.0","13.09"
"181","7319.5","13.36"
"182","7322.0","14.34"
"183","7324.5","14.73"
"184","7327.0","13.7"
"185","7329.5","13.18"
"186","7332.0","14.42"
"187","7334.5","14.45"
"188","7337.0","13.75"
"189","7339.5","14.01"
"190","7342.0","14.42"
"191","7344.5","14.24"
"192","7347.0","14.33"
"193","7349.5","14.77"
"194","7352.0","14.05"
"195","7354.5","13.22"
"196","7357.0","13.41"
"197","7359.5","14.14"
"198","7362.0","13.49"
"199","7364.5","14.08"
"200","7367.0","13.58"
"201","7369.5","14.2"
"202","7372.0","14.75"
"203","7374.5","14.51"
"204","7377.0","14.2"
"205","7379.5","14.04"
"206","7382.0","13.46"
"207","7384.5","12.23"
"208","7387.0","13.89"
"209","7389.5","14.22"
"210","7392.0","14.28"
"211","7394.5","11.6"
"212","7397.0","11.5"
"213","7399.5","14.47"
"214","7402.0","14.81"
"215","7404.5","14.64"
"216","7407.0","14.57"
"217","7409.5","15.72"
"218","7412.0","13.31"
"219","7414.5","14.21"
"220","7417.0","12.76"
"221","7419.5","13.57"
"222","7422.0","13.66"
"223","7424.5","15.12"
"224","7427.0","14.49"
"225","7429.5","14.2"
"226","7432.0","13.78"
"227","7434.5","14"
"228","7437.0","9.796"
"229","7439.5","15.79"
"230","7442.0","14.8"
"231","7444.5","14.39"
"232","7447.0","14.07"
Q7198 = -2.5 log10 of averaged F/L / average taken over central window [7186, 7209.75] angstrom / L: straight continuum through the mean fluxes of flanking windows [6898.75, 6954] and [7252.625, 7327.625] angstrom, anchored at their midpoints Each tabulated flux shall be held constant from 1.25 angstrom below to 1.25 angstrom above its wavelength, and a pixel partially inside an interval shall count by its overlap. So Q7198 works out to 0.09 mag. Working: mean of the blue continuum 14.1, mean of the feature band 12.6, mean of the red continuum 13.5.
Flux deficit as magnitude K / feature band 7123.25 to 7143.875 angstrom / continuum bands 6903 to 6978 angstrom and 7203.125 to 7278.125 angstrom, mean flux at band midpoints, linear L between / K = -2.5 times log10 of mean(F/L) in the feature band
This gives 0.09 mag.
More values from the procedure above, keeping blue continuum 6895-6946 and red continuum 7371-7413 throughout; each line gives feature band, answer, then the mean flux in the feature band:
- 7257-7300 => 0.07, 13.1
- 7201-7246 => 0.07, 13.1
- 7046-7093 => 0.04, 13.5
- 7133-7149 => 0.15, 12.2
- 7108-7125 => 0.05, 13.4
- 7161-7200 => 0.13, 12.4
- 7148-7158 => 0.11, 12.7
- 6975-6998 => 0.00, 14.1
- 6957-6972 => -0.02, 14.3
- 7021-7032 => 0.04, 13.6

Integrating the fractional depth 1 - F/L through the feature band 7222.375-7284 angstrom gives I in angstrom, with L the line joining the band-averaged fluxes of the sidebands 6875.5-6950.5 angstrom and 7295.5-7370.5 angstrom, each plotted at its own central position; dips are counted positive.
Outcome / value 2.8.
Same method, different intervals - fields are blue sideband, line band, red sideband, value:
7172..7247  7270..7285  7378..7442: 0.25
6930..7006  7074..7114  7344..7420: 2.91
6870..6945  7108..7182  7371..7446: 7.07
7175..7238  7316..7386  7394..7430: -1.65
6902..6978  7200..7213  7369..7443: 0.94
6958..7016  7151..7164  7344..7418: 1.10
